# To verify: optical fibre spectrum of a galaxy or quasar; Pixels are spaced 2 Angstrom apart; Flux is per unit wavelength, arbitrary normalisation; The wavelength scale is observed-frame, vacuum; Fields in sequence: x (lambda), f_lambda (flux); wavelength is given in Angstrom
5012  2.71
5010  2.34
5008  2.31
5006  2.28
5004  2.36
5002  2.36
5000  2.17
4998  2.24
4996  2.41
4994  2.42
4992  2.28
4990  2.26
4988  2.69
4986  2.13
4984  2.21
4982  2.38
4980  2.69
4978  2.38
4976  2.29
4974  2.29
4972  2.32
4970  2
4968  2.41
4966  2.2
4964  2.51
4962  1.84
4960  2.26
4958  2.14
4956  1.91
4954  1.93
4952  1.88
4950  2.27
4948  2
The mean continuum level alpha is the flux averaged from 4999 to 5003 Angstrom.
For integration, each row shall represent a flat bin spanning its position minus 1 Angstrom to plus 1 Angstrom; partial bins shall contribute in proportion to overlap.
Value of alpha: 2.26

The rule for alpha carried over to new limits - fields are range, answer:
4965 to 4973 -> 2.23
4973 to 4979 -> 2.32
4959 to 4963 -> 2.05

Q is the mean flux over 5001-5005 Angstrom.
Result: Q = 2.36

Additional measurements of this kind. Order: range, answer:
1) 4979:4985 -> 2.43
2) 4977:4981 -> 2.54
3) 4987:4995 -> 2.41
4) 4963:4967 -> 2.35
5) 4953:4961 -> 2.06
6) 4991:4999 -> 2.34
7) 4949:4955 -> 2.03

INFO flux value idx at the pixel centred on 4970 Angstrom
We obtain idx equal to 2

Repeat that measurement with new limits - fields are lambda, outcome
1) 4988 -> 2.69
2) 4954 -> 1.93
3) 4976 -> 2.29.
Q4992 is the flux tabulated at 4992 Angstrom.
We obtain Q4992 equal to 2.28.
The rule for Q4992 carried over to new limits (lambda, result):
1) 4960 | 2.26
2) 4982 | 2.38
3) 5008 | 2.31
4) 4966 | 2.2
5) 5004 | 2.36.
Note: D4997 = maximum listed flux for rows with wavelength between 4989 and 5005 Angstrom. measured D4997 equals 2.42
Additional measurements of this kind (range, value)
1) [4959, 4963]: 2.26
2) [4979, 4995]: 2.69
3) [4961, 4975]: 2.51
